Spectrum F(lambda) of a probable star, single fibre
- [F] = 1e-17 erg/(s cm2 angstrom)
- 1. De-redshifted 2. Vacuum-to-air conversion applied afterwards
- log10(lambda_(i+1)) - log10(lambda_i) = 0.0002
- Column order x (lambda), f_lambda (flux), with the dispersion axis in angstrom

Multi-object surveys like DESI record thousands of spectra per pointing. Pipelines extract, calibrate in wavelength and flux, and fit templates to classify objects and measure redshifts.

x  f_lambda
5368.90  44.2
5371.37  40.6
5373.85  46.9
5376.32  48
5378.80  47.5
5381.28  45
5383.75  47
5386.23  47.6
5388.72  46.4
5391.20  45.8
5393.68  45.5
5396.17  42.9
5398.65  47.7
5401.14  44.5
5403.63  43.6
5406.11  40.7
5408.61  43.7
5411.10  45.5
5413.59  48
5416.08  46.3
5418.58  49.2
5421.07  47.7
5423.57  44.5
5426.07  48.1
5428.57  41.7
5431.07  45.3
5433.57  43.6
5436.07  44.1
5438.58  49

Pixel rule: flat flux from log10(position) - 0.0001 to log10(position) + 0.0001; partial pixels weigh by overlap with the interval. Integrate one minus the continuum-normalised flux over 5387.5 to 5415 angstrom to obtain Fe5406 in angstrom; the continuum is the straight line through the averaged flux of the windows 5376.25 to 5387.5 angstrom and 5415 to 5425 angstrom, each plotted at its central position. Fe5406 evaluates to 1.2 angstrom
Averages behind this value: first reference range 46.9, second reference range 46.9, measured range 45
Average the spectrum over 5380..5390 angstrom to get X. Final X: 46.5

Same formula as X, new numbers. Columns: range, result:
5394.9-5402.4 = 45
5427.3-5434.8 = 43.6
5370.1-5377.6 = 45.2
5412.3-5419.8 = 47.8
